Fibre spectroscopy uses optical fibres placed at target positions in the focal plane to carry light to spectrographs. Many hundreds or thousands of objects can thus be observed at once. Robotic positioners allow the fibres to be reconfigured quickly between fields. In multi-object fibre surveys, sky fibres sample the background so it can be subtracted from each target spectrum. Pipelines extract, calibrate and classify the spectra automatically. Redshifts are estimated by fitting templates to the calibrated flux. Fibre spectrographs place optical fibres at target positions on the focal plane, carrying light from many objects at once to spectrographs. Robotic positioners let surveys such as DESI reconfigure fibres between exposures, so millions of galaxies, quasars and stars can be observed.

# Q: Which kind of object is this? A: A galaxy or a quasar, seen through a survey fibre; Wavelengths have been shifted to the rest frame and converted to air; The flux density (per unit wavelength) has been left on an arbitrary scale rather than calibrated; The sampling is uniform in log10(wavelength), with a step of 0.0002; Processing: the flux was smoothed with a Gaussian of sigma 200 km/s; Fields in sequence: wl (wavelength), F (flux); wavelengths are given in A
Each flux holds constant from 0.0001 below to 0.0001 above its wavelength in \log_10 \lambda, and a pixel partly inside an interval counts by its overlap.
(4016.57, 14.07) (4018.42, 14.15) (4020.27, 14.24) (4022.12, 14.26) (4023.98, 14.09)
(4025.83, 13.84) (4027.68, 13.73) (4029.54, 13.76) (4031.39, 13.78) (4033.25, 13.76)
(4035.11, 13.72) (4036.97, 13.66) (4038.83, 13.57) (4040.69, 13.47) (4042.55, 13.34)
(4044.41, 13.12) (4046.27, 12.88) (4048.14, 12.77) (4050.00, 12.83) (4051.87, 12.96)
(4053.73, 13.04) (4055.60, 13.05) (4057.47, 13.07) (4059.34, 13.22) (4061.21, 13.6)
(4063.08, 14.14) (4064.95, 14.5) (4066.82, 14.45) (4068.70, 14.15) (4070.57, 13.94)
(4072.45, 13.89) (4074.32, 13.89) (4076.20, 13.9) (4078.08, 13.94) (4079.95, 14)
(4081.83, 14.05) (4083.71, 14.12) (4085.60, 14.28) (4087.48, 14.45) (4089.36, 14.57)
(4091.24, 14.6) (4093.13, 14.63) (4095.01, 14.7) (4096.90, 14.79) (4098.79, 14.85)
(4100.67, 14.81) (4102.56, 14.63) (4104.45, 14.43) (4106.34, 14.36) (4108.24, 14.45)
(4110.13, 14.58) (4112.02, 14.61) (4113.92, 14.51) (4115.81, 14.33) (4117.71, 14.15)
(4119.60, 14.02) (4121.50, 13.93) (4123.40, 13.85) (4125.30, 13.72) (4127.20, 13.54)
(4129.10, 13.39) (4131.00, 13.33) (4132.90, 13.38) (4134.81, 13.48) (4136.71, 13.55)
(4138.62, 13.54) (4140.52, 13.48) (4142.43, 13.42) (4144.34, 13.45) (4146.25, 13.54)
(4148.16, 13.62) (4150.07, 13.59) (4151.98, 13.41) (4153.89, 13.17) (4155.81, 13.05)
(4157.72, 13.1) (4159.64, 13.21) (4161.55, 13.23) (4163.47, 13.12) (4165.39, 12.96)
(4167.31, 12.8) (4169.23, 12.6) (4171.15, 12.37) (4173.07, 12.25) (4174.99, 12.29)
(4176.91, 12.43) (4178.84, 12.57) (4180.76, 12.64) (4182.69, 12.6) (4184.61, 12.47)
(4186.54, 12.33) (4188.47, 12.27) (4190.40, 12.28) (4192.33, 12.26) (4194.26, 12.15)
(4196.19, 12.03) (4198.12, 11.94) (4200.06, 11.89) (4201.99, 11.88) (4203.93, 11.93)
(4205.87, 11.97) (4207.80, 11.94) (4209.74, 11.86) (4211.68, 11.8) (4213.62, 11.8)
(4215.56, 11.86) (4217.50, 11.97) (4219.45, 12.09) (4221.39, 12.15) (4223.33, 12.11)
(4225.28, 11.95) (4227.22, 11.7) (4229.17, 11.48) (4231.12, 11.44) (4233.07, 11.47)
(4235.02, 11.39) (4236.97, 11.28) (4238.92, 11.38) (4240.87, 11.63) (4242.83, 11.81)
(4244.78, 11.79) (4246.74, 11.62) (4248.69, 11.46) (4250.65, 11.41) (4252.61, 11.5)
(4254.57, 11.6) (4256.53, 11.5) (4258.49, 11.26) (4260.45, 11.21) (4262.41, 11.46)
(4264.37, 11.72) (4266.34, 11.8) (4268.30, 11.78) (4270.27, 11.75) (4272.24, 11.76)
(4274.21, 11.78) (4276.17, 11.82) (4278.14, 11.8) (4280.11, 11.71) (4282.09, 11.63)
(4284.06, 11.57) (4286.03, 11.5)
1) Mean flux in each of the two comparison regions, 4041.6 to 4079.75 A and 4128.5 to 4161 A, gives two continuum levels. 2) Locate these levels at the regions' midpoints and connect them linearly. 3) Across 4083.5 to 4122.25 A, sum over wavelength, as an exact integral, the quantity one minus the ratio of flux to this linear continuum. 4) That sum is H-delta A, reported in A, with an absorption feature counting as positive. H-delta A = -2.9 A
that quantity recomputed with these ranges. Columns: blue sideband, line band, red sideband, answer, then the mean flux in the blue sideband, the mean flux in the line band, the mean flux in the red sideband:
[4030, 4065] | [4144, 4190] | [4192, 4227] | -1.95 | 13.4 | 12.9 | 12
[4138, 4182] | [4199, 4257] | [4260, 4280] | 2.31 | 13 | 11.7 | 11.7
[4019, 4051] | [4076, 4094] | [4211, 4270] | -1.59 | 13.6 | 14.3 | 11.6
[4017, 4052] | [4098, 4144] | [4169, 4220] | -4.24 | 13.6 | 14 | 12.2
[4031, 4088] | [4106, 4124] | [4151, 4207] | -1.58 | 13.7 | 14.3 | 12.5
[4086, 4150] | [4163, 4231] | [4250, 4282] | 3.13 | 14.1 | 12.2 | 11.6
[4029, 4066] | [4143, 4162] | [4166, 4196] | -1.07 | 13.4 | 13.3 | 12.4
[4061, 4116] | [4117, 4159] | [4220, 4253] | -0.27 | 14.3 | 13.5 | 11.6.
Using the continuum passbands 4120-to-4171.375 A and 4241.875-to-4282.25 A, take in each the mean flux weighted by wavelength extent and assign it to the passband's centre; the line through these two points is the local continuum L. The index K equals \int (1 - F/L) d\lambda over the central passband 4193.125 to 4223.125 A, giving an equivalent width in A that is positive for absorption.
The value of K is 1.12 A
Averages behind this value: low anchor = 13.3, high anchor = 11.6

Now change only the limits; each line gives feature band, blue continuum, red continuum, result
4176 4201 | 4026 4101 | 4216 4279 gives 0.1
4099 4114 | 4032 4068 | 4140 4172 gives -1.4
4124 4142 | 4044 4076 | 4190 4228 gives -1.0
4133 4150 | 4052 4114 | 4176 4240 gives -0.5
